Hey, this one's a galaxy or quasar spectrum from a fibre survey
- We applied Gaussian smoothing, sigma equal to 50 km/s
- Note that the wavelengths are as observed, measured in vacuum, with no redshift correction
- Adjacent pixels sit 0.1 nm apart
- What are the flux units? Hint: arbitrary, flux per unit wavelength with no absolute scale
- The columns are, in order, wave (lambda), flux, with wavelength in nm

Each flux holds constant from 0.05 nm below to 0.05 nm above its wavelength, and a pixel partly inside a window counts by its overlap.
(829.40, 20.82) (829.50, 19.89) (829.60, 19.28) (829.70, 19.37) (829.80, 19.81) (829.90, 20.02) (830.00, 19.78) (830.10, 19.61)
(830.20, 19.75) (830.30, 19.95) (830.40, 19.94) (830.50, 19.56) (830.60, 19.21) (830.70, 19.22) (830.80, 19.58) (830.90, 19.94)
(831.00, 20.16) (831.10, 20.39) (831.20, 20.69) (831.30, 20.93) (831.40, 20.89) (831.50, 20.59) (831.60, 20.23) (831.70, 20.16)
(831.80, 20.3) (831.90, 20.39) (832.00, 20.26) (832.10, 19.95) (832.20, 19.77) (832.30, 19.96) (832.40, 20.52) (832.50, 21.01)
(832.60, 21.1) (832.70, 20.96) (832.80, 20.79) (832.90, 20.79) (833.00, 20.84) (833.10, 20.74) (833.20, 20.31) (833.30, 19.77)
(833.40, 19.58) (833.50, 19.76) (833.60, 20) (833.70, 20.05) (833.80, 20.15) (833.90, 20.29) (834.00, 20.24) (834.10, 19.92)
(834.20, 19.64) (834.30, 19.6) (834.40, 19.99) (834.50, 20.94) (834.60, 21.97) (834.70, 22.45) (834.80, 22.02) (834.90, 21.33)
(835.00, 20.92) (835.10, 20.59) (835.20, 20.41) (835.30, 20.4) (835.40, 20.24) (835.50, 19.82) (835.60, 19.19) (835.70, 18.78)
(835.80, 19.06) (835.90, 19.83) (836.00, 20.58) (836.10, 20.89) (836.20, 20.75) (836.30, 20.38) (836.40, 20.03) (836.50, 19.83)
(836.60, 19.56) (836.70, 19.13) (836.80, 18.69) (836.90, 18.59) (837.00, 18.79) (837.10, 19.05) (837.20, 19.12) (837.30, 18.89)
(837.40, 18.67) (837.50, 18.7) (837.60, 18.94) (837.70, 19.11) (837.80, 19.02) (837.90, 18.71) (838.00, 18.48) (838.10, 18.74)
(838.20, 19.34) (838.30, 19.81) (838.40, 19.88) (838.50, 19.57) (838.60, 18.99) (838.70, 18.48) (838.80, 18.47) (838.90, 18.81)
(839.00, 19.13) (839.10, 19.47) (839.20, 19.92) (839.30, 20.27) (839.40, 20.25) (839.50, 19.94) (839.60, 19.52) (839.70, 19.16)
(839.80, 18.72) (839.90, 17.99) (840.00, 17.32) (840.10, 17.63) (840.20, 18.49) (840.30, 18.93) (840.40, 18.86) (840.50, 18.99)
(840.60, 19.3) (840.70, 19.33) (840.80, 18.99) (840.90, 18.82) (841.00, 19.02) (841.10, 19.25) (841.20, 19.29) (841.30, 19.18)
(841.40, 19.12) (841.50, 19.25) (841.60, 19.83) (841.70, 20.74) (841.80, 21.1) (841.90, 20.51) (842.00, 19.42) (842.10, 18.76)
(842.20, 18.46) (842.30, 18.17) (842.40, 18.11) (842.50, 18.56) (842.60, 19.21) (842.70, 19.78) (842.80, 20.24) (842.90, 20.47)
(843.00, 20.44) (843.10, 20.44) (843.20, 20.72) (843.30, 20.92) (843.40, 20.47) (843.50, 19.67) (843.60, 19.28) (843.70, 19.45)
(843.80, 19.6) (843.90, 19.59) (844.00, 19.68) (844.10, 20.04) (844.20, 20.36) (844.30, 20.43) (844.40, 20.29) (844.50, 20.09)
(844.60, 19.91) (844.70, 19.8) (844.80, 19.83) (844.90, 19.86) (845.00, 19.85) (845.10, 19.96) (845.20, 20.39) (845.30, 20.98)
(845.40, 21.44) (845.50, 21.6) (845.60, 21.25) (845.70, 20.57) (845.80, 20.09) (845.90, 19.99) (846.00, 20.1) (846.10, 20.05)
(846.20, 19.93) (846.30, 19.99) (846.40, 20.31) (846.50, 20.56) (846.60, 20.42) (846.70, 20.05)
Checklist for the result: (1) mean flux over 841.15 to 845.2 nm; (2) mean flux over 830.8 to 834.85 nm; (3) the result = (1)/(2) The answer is 0.97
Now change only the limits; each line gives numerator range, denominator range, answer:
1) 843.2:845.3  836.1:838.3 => 1.04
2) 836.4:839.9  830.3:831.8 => 0.95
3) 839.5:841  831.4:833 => 0.92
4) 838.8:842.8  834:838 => 0.97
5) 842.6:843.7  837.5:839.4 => 1.05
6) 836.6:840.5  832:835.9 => 0.93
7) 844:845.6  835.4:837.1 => 1.04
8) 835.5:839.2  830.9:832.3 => 0.95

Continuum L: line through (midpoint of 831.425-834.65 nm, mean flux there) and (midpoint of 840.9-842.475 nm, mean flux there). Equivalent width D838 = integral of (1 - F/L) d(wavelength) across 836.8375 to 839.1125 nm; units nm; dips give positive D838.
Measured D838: 0.089 nm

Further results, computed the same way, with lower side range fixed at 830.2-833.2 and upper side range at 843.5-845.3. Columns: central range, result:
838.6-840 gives 0.06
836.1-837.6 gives 0.06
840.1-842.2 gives 0.08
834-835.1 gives -0.03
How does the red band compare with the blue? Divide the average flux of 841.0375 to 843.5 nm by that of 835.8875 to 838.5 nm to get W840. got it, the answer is 1.0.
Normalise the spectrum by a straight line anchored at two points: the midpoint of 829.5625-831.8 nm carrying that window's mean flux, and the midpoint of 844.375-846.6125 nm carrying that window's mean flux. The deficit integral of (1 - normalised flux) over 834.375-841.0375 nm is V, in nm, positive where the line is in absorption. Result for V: 0.21 nm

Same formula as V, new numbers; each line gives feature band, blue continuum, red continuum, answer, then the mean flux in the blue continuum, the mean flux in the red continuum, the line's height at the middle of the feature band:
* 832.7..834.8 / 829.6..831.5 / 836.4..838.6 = -0.096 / 19.9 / 19.1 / 19.5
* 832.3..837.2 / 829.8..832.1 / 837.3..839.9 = -0.144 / 20.1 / 19.2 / 19.6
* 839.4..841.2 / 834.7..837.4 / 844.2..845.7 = 0.112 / 19.9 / 20.4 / 20.1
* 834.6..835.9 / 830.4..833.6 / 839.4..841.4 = -0.048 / 20.3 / 18.9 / 19.7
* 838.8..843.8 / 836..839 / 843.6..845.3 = 0.066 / 19.2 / 20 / 19.6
